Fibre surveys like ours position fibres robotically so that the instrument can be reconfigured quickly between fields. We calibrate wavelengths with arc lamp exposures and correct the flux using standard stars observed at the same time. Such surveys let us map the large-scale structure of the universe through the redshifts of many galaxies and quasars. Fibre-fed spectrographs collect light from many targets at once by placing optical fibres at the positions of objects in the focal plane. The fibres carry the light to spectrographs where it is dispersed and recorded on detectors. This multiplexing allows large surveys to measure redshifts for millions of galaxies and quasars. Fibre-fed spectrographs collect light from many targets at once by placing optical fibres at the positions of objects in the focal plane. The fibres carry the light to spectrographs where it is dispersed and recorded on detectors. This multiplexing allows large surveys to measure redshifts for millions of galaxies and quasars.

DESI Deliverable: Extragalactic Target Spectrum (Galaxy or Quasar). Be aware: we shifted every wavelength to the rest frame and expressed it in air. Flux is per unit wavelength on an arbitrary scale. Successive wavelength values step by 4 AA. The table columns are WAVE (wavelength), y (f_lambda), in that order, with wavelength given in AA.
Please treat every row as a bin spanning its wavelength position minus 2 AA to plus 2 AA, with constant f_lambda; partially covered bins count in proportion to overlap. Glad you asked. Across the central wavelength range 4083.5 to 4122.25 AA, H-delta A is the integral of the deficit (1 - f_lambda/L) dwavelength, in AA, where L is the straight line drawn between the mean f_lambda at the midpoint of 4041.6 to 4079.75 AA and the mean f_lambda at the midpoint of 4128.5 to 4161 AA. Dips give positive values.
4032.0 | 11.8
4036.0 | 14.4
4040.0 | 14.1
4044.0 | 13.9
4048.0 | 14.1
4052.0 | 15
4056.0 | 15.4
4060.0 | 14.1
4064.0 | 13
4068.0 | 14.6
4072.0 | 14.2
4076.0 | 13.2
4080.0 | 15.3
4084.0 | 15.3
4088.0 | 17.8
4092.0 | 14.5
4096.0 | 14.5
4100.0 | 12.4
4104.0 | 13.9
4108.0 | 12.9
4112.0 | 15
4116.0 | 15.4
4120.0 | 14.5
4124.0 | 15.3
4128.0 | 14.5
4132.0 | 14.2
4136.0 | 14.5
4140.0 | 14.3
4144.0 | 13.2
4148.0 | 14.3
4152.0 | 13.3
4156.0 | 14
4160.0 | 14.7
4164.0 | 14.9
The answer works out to -1.3 AA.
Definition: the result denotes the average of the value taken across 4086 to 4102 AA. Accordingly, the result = 14.8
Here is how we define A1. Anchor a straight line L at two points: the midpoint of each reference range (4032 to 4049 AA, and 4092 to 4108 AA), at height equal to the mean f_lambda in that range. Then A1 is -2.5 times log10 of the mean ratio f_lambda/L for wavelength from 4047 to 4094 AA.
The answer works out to -0.08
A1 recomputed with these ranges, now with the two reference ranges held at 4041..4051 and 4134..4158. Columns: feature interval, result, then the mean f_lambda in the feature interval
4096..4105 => 0.05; 13.4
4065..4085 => -0.03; 14.4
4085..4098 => -0.11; 15.6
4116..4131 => -0.06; 14.8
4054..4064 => -0.02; 14.4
